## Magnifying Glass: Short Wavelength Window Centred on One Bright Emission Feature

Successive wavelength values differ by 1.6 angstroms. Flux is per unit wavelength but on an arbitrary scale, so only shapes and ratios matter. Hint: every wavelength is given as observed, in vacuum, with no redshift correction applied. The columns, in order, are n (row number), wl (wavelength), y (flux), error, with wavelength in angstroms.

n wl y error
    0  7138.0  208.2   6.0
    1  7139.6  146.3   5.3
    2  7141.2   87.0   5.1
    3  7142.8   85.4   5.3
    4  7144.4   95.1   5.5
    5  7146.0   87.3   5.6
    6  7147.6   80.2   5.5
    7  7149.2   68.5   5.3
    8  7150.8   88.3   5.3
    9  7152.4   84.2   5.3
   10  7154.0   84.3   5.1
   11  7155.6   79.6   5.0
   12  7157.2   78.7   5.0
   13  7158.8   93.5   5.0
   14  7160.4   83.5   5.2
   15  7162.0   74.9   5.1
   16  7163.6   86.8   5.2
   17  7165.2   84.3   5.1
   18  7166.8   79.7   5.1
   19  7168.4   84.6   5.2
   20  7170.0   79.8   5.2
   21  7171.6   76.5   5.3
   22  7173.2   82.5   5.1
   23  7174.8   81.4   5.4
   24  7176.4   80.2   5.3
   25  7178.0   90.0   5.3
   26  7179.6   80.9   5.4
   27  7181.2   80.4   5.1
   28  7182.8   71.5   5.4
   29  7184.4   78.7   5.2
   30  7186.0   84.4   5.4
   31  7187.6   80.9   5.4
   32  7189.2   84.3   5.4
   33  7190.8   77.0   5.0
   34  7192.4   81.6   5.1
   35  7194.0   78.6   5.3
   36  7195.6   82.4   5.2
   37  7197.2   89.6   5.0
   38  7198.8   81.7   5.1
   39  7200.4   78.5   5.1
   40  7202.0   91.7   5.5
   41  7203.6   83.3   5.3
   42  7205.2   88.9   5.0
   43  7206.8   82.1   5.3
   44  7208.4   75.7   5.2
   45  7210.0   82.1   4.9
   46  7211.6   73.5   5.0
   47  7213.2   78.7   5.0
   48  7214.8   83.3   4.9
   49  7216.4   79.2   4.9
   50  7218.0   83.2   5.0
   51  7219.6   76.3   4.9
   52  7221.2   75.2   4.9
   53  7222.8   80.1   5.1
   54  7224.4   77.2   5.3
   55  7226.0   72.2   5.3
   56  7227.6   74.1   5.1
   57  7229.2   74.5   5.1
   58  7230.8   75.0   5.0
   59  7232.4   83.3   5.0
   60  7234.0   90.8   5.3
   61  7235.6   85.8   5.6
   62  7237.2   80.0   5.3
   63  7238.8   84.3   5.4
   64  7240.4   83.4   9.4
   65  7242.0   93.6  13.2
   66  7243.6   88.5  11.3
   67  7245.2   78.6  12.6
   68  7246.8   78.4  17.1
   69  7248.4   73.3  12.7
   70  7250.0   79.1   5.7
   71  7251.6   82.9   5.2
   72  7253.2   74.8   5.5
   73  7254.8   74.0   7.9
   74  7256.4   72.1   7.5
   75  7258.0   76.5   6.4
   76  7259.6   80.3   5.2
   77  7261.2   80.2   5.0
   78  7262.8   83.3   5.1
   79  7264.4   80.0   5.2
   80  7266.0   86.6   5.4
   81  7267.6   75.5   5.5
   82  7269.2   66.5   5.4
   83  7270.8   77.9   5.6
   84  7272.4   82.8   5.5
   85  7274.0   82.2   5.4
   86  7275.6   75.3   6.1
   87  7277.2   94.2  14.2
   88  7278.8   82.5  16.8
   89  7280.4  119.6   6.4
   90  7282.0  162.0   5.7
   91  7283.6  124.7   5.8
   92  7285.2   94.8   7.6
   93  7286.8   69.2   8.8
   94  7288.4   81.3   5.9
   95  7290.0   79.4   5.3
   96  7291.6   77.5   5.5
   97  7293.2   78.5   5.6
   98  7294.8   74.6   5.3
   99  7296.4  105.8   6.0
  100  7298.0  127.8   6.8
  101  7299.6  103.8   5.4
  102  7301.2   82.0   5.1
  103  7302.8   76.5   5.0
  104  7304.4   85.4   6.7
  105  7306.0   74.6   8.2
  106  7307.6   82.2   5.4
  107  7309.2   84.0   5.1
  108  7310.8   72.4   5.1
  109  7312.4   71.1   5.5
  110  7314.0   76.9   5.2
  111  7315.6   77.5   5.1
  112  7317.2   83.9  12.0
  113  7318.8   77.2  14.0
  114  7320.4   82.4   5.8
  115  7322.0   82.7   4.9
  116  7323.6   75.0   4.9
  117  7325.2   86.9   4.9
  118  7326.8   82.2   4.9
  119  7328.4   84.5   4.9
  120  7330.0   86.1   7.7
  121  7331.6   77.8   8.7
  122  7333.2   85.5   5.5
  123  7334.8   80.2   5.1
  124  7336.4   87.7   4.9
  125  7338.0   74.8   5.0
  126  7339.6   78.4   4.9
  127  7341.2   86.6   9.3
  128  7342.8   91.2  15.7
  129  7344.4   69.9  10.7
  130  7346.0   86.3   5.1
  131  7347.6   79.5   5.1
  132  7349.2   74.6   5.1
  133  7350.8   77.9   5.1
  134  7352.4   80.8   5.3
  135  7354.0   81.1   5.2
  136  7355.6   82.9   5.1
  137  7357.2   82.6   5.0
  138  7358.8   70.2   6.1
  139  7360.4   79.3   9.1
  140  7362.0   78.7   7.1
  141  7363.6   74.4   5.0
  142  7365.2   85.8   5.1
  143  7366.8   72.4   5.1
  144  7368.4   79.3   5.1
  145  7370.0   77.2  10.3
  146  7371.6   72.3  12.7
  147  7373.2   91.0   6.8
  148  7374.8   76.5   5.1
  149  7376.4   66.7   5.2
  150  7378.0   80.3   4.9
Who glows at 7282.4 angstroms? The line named [S II] 6716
